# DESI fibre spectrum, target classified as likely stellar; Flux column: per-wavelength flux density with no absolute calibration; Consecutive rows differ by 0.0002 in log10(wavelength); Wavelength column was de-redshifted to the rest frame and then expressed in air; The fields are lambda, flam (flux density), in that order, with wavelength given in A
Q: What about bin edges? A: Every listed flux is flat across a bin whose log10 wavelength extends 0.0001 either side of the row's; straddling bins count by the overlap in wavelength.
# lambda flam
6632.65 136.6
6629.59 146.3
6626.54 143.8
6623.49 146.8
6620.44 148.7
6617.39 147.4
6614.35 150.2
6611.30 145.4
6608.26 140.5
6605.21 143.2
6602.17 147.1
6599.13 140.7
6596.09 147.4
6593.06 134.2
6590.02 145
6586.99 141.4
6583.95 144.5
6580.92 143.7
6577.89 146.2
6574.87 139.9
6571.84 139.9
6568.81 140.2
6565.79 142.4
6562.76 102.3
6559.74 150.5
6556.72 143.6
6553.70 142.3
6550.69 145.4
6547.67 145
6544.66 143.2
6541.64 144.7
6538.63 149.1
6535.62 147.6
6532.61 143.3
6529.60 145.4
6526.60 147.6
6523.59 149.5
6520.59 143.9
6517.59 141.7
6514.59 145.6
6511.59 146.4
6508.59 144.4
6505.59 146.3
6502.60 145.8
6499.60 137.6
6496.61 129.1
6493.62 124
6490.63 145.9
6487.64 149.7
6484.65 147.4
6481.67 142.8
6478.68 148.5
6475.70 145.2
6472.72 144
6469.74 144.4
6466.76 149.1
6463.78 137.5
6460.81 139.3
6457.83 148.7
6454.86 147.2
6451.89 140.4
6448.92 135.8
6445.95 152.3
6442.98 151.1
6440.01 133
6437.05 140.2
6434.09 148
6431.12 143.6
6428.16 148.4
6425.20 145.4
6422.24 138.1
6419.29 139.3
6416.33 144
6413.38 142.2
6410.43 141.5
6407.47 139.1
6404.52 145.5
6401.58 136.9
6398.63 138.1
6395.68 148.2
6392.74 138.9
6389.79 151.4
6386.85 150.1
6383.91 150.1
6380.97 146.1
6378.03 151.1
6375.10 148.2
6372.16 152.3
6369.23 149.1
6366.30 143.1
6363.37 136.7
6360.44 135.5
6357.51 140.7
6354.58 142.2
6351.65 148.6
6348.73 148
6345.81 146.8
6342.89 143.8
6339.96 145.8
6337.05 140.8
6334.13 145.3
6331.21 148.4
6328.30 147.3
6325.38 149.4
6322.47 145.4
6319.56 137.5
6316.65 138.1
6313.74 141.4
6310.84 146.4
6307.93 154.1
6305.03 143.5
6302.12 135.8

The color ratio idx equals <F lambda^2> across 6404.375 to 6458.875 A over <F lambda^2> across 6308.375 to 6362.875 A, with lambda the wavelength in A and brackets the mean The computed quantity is 1.03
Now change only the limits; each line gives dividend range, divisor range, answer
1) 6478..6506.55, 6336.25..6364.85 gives 1.03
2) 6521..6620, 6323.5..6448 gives 1.05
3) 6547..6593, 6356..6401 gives 1.03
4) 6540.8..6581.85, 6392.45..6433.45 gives 1.03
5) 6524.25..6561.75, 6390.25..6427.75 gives 1.07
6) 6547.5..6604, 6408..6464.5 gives 1.03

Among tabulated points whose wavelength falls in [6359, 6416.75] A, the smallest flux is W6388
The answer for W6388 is 135.5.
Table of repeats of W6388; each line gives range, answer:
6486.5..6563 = 102.3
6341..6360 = 140.7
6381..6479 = 133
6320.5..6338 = 140.8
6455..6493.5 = 137.5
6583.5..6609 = 134.2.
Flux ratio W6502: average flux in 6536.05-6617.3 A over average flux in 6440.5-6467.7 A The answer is 0.99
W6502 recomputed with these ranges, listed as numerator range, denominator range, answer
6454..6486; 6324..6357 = 0.99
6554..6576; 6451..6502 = 0.96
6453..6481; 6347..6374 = 1.00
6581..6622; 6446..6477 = 1.00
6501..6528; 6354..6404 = 1.01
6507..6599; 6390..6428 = 1.01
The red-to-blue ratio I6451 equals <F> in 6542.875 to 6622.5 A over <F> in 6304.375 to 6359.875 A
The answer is 0.98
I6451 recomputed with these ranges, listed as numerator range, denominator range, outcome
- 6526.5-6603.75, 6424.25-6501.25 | 1.00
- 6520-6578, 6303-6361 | 0.99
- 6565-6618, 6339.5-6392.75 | 0.98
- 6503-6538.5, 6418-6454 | 1.02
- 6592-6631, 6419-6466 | 1.01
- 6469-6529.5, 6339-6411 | 0.99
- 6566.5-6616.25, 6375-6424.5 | 0.99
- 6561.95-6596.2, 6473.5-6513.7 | 0.98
